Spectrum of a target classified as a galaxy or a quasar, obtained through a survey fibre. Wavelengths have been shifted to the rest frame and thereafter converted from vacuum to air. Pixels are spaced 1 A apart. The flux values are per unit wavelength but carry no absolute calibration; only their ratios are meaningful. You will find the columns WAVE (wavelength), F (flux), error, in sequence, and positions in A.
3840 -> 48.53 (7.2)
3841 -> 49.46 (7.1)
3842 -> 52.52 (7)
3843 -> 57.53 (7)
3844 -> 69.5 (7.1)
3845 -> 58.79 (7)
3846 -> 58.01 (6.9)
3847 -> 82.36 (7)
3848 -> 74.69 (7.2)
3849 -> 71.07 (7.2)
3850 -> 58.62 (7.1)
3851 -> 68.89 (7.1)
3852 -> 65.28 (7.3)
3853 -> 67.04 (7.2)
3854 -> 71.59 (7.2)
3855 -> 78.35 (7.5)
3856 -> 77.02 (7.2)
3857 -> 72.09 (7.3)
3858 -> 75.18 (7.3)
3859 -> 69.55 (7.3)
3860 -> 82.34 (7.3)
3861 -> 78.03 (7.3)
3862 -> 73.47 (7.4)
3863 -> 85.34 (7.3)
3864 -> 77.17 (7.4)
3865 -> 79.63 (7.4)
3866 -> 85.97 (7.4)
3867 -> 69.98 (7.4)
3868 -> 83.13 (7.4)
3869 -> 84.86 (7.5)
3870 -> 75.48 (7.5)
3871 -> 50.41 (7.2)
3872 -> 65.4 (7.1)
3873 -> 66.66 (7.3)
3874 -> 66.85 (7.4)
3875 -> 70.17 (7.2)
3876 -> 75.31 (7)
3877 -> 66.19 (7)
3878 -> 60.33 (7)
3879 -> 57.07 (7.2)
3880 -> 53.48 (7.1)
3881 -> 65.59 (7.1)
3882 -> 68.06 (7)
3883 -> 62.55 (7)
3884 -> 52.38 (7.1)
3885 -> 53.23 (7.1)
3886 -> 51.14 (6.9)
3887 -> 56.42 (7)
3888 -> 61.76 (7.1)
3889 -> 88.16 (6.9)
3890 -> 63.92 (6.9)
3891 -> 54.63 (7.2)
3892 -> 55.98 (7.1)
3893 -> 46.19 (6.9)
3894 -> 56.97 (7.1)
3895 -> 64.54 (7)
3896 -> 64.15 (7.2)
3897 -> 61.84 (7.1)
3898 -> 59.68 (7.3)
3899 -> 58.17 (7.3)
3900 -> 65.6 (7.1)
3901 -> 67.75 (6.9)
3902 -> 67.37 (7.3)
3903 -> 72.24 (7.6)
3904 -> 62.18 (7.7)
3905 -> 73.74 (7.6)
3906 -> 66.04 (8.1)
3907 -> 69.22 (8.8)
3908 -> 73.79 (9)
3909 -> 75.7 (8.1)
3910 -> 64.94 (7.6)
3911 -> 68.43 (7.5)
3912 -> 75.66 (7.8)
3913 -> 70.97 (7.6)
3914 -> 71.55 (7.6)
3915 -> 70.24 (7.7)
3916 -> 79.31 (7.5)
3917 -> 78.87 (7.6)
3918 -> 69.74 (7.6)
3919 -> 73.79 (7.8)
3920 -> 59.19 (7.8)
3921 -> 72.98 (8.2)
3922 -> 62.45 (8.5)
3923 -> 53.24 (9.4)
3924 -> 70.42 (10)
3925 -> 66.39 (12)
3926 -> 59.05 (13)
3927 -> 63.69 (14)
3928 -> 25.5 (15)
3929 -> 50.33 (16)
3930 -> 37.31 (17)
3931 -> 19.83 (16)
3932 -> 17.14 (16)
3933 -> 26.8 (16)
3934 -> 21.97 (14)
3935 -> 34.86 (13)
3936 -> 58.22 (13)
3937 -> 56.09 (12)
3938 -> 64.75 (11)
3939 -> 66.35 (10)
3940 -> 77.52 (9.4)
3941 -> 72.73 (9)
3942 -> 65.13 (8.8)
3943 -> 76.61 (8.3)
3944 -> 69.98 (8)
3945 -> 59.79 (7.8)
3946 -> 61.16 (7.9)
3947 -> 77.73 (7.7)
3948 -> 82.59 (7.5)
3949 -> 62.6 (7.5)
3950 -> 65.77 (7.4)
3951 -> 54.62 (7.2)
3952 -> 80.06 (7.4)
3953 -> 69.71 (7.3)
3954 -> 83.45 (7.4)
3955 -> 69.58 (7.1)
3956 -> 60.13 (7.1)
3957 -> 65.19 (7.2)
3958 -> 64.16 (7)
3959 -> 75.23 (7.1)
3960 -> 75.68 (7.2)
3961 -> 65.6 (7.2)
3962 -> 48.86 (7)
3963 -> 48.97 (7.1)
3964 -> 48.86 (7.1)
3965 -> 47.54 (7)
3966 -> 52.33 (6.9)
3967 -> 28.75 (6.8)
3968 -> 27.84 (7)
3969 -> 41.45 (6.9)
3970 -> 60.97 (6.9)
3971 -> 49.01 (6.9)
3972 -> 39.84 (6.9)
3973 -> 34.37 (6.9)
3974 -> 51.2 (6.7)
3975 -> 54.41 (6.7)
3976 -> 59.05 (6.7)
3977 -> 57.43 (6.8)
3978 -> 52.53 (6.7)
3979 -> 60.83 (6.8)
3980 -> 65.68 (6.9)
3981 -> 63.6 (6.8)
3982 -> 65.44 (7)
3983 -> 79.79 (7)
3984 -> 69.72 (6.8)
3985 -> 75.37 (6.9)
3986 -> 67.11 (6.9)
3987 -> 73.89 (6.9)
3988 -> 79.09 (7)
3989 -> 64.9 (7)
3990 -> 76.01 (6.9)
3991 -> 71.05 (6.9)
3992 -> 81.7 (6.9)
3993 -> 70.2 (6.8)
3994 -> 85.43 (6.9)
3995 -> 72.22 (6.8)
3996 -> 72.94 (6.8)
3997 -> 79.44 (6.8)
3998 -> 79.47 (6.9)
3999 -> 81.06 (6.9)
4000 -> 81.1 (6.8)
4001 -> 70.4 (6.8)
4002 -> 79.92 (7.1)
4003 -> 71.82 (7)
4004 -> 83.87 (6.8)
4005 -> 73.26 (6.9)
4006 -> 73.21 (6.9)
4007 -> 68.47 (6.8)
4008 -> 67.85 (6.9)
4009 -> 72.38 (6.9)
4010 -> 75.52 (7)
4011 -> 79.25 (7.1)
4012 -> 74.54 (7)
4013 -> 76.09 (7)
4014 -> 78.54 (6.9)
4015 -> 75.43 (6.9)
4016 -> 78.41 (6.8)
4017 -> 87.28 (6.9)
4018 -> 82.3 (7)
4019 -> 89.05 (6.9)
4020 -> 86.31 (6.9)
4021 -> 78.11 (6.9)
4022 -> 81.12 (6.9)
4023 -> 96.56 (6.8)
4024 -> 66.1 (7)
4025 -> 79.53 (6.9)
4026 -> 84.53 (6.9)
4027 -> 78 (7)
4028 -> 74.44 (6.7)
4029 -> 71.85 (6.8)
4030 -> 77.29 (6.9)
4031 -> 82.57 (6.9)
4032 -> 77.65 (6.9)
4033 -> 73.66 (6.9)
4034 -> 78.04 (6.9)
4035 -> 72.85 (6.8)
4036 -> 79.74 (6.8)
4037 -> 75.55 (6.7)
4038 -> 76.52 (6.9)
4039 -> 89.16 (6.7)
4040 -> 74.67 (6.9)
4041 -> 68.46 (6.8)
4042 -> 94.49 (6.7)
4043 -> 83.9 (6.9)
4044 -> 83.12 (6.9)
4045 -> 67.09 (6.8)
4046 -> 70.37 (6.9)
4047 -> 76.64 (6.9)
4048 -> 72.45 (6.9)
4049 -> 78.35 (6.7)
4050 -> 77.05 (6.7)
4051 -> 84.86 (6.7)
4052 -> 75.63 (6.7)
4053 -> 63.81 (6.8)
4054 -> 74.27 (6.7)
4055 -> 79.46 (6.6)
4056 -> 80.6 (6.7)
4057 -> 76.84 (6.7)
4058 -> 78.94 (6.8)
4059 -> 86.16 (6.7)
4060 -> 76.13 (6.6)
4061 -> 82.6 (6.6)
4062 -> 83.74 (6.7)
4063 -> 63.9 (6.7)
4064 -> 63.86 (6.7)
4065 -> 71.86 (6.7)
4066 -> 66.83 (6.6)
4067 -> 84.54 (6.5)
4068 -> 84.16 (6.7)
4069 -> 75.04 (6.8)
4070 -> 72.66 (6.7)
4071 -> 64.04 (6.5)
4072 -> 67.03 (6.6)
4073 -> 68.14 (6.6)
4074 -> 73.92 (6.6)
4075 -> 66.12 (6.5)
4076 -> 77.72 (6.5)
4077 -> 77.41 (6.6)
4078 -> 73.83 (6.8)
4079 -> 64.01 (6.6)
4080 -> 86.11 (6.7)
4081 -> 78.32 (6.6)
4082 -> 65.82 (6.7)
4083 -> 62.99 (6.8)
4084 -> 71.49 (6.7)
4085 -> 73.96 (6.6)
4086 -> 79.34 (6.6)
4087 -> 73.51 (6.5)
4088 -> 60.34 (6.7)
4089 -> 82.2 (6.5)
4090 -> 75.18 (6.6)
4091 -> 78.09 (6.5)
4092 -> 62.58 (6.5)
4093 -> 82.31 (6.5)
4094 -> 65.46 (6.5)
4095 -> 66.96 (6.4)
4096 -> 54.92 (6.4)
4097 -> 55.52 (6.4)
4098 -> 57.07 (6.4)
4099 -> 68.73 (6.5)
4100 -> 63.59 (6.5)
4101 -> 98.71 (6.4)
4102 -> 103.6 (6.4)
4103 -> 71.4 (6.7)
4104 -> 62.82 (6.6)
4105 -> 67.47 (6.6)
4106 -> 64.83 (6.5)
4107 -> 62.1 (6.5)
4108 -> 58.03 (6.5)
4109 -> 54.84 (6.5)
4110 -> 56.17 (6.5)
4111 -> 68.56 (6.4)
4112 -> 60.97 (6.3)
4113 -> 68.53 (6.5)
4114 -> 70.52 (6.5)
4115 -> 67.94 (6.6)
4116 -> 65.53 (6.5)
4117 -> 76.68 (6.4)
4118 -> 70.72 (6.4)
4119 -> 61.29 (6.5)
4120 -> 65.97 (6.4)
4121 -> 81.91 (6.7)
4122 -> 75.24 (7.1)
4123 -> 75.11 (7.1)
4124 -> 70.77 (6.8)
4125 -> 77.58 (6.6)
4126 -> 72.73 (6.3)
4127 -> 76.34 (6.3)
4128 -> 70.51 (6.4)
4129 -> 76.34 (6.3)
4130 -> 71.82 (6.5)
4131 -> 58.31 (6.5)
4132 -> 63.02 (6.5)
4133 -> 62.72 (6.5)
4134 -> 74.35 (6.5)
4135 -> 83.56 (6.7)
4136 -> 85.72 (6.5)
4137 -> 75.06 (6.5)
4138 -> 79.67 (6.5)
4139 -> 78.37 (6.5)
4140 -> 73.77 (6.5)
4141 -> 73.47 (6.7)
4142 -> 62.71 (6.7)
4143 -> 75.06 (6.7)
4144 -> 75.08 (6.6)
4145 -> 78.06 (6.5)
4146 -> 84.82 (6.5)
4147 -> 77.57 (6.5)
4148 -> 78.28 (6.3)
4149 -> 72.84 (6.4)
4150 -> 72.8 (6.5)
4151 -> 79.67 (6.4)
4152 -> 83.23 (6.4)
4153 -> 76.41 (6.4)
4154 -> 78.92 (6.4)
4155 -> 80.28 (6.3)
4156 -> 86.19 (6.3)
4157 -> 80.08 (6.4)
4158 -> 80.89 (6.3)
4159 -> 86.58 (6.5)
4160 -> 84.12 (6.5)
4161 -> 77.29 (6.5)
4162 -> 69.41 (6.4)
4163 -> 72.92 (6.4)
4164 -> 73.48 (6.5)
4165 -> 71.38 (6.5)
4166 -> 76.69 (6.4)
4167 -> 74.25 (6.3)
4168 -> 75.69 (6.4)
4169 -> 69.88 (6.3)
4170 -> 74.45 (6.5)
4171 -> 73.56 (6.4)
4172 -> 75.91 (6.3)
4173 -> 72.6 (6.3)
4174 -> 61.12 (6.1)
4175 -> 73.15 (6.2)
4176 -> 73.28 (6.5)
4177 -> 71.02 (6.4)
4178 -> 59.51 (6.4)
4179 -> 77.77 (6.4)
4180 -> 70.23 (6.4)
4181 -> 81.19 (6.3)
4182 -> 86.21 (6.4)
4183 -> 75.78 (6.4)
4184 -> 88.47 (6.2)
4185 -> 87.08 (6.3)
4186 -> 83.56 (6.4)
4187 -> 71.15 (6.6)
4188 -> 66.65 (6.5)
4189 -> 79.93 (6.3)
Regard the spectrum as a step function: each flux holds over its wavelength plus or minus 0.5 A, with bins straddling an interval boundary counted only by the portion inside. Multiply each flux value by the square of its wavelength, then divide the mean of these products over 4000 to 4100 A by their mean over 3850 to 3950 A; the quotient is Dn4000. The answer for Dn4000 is 1.3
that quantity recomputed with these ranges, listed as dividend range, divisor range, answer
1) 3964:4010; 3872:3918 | 1.05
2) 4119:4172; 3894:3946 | 1.37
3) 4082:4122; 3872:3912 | 1.20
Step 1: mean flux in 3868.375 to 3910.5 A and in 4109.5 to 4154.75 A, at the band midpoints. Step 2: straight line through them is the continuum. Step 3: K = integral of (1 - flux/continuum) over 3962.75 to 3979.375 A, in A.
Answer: 4.79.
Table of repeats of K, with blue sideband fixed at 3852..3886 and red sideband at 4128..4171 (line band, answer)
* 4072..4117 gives 2.9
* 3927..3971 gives 9.4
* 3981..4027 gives -2.5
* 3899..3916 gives 0.3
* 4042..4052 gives -0.6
